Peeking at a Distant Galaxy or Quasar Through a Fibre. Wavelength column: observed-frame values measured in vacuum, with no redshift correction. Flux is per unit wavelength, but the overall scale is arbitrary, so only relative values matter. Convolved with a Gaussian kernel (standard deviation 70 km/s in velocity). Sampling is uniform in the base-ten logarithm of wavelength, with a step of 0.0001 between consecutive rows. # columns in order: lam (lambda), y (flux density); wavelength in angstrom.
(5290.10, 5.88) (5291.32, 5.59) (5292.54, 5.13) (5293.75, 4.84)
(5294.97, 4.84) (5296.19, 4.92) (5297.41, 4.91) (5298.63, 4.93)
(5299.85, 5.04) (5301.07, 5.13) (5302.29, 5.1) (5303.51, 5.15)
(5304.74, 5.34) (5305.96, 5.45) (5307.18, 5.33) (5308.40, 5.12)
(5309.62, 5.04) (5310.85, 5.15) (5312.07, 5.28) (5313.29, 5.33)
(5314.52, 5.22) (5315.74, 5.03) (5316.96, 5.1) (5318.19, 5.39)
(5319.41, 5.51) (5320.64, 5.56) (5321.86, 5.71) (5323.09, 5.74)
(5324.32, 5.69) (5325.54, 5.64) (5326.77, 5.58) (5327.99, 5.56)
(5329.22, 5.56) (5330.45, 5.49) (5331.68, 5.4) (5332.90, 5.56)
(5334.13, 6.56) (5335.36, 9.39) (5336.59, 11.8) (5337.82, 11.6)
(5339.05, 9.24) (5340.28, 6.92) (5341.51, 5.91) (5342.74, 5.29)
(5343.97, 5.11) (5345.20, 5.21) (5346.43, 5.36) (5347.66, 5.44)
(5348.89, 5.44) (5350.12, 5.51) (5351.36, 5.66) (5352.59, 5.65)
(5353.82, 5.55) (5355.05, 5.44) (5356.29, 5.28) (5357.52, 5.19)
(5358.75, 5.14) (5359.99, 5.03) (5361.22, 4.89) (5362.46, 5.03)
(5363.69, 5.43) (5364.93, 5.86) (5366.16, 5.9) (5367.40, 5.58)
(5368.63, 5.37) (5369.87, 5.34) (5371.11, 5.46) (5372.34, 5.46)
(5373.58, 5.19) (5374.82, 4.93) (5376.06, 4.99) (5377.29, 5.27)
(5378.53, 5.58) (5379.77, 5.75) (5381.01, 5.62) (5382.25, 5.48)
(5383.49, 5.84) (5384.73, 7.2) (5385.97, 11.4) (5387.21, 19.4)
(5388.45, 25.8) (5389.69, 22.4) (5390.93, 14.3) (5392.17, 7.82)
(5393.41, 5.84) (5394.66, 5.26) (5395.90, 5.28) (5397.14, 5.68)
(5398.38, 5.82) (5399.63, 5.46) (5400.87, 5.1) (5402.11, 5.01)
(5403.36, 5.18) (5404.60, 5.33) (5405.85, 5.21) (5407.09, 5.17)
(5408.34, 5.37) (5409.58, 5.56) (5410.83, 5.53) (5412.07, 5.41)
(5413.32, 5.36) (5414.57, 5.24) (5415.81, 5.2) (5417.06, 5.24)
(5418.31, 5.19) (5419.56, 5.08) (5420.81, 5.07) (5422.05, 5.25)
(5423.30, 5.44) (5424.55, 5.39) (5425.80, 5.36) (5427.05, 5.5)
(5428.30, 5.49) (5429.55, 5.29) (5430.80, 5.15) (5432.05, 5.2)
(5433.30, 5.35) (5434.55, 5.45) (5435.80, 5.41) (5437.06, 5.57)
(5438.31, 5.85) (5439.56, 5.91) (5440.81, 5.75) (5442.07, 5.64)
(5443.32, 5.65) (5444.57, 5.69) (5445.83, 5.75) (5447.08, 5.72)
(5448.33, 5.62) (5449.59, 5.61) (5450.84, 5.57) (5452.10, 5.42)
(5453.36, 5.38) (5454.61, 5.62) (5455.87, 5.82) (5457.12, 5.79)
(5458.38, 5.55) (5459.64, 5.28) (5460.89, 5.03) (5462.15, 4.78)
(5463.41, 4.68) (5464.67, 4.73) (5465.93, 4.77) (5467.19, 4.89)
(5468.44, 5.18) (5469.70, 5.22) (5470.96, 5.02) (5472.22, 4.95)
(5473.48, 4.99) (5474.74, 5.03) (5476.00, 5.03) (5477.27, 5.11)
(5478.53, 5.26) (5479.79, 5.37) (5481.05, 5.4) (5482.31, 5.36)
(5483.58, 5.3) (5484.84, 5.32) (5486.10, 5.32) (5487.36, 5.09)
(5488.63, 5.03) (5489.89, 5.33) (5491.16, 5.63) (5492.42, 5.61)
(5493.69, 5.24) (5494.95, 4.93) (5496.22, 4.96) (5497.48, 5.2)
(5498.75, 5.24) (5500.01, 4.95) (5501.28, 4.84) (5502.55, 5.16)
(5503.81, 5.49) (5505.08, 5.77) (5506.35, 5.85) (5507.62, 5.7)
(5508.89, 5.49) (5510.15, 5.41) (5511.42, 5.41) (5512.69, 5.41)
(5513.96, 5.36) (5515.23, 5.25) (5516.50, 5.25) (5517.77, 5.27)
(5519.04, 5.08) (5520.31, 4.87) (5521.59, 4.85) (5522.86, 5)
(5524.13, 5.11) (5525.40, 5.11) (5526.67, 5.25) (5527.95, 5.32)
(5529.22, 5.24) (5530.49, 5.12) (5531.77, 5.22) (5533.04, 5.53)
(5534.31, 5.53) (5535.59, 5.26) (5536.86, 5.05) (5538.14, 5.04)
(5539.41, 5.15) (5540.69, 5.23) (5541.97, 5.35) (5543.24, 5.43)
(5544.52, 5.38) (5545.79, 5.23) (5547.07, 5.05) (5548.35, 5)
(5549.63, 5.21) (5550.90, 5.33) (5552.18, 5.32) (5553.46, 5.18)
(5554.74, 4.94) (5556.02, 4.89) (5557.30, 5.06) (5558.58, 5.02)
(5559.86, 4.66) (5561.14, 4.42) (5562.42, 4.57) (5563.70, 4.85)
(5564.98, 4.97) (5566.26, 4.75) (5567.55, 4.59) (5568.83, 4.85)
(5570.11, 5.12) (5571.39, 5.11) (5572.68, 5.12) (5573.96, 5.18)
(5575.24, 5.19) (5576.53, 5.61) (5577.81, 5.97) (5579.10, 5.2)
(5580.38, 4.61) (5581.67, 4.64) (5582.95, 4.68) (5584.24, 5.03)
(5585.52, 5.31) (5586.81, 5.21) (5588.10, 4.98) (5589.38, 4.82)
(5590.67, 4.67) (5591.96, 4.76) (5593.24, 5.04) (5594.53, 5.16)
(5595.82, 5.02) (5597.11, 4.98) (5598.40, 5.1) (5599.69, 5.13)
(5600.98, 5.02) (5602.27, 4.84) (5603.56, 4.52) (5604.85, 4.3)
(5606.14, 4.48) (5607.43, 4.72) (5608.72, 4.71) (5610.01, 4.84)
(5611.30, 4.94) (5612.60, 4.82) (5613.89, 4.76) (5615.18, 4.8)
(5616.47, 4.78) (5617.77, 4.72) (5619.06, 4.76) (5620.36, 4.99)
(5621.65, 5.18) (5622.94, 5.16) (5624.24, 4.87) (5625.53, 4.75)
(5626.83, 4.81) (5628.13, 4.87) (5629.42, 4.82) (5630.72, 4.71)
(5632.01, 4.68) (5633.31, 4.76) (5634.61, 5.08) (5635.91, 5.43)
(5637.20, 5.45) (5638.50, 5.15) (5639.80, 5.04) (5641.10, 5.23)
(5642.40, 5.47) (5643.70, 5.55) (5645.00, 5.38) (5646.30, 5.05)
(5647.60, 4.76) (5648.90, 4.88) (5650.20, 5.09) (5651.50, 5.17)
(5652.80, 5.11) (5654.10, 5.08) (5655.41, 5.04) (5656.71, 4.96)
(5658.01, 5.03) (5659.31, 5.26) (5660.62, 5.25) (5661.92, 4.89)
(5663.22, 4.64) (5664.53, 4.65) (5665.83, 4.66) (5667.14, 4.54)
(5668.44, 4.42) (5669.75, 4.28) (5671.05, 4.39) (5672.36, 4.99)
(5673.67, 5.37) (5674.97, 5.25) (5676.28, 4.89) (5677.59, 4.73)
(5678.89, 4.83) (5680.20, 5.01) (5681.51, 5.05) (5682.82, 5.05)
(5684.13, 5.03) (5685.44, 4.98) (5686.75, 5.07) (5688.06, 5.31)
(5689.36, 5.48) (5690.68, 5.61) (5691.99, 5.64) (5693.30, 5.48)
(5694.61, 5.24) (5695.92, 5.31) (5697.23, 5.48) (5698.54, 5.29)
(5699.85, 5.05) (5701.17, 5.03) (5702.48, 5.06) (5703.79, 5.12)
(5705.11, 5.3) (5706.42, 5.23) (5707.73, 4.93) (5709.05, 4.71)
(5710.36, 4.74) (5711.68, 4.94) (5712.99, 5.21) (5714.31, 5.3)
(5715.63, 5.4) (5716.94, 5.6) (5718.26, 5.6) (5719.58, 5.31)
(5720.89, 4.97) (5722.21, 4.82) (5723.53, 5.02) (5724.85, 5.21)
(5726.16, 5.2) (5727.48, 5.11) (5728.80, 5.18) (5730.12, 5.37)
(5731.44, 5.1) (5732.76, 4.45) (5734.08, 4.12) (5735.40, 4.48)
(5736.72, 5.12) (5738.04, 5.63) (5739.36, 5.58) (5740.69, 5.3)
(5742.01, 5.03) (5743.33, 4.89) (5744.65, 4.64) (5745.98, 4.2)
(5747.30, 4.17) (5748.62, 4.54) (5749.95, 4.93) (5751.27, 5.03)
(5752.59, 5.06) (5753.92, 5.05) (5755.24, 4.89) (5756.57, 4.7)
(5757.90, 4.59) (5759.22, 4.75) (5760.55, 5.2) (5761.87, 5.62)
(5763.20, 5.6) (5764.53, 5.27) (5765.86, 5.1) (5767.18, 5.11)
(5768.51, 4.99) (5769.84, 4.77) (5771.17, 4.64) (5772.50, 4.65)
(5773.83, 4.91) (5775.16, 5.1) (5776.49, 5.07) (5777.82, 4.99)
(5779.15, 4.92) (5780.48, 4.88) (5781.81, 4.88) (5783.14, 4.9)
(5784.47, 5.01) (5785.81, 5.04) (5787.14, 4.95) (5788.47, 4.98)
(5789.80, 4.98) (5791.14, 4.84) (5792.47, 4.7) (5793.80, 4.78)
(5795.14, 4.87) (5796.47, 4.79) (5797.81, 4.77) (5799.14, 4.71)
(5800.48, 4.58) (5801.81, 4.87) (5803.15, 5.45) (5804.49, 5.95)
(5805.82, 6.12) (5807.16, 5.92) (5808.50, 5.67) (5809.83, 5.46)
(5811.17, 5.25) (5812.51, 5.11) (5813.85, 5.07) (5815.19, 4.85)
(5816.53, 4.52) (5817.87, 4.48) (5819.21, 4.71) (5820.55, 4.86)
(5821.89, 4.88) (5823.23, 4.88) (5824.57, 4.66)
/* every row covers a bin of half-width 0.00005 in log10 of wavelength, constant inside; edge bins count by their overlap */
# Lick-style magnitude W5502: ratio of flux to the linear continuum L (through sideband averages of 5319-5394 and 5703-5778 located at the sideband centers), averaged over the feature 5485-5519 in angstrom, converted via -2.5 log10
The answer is 0.17 mag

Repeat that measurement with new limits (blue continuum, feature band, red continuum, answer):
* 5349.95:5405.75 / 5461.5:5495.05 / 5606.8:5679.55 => 0.20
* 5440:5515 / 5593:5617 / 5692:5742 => 0.08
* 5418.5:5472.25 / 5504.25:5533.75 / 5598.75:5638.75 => -0.03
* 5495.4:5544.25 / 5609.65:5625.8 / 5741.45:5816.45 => 0.06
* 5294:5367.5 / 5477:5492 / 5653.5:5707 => 0.03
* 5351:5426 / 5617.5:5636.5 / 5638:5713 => 0.08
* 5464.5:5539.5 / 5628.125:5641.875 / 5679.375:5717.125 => 0.04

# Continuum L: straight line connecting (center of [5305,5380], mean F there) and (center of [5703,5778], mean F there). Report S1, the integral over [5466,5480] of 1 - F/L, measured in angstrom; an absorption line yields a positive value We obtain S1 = 1.1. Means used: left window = 5.77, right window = 5.01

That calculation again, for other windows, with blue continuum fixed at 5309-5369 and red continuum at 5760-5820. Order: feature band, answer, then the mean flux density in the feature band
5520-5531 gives 0.86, 5.1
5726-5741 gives 0.31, 5.04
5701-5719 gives 0.12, 5.16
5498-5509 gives 0.39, 5.38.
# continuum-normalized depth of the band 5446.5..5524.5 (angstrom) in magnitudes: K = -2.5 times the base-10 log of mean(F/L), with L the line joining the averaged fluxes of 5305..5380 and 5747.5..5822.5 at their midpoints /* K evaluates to 0.05 mag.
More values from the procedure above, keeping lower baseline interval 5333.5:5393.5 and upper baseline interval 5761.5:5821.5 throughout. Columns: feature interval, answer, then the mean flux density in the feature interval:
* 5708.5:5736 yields 0.08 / 5.04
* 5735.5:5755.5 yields 0.08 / 4.93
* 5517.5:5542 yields 0.24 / 5.17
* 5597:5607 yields 0.26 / 4.78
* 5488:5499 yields 0.26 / 5.24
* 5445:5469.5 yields 0.27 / 5.33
